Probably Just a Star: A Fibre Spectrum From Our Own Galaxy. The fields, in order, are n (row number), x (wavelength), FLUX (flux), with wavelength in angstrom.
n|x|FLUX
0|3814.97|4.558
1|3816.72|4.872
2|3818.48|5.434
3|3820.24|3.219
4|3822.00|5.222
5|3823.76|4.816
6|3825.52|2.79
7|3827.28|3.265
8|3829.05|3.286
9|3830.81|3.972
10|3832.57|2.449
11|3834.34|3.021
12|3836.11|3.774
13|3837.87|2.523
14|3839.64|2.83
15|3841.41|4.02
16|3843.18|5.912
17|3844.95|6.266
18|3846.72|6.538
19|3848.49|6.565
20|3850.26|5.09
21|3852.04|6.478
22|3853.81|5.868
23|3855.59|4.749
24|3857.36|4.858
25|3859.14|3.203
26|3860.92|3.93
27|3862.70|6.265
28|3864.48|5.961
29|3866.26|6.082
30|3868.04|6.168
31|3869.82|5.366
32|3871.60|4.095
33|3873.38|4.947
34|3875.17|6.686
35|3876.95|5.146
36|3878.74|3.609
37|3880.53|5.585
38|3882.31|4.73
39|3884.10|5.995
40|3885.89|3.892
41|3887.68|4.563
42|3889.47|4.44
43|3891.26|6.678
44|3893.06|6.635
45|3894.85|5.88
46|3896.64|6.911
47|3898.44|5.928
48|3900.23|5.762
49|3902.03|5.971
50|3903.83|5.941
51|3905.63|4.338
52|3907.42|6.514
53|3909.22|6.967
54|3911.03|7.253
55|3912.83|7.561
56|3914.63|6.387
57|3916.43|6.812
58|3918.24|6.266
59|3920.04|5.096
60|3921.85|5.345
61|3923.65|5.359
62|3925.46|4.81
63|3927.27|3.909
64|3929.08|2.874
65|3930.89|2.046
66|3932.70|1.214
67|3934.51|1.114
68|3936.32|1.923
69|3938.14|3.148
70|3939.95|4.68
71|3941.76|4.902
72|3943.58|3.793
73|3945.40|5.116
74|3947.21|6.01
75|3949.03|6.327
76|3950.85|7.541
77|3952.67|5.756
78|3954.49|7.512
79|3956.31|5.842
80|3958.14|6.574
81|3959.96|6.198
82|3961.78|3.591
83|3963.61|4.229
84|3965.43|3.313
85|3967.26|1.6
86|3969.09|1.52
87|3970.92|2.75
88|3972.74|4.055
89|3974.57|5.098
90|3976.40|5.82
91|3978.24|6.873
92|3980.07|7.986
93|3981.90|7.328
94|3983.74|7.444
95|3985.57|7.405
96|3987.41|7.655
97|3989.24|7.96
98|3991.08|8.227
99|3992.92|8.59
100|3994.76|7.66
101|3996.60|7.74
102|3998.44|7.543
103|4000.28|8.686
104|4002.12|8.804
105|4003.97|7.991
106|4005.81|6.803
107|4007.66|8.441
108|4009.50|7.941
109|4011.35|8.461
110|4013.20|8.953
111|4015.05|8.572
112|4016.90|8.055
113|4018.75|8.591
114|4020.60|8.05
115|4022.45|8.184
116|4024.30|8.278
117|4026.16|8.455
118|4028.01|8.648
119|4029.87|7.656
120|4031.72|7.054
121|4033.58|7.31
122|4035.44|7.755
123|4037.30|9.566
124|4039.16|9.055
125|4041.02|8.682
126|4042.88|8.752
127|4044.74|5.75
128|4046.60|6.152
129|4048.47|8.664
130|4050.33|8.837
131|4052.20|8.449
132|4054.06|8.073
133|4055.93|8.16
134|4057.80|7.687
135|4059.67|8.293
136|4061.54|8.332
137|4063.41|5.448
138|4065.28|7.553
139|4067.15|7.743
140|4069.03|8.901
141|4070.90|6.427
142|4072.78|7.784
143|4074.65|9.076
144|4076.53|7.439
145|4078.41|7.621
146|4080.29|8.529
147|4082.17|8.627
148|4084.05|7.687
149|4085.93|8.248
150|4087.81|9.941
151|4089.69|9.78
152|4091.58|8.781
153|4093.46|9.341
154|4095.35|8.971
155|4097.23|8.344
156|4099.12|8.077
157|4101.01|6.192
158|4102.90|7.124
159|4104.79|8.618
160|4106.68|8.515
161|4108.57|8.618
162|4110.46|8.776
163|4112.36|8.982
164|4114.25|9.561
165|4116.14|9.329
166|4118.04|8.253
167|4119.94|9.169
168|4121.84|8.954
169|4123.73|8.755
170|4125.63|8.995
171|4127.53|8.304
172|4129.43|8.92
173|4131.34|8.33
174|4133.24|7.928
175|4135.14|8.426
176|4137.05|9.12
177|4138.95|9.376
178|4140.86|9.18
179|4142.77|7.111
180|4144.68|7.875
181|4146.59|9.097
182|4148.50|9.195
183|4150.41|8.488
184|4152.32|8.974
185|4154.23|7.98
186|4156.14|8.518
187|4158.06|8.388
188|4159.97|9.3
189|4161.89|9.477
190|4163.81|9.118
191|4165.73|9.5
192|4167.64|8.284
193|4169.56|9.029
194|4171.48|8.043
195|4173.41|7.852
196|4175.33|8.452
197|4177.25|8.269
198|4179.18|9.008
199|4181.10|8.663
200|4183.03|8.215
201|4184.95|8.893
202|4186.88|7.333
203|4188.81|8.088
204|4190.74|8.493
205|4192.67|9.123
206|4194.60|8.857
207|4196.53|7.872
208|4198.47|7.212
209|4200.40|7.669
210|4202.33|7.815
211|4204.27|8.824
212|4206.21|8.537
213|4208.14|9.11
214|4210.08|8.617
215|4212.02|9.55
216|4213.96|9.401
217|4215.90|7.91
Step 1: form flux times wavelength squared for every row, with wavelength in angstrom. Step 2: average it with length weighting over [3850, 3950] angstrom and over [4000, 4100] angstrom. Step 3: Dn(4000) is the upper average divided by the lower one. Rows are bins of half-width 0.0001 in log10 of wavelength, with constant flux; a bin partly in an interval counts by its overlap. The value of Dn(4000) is 1.7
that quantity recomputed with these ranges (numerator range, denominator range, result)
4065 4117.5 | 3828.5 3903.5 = 1.85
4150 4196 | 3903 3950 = 2.01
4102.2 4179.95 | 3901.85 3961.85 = 1.87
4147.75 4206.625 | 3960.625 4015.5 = 1.40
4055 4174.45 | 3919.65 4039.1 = 1.44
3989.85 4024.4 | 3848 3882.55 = 1.67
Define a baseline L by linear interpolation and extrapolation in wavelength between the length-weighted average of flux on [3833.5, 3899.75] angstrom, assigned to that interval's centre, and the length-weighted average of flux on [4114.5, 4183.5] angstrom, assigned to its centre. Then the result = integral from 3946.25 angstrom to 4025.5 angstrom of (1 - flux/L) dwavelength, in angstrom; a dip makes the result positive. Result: -1.30 angstrom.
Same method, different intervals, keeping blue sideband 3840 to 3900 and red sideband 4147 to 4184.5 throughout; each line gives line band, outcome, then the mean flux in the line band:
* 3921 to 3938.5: 8.33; 3.17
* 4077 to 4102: -1.96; 8.45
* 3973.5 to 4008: -4.10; 7.55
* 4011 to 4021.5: -2.12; 8.44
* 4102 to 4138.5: -2.24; 8.68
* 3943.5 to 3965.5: 2.31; 5.67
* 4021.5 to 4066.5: -3.81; 7.95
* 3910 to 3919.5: -1.43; 6.79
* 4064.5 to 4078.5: -0.36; 7.83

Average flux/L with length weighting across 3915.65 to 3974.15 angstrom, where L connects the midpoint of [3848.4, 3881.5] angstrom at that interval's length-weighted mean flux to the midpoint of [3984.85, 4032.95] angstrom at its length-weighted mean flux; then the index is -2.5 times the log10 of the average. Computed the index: 0.47 mag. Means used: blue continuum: 5.27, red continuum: 8.09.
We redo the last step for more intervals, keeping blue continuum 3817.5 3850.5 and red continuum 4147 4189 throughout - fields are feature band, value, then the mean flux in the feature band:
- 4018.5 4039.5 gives -0.20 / 8.18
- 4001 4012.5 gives -0.24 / 8.1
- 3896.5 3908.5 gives -0.14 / 5.86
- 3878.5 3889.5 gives 0.03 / 4.77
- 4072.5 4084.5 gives -0.10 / 8.14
